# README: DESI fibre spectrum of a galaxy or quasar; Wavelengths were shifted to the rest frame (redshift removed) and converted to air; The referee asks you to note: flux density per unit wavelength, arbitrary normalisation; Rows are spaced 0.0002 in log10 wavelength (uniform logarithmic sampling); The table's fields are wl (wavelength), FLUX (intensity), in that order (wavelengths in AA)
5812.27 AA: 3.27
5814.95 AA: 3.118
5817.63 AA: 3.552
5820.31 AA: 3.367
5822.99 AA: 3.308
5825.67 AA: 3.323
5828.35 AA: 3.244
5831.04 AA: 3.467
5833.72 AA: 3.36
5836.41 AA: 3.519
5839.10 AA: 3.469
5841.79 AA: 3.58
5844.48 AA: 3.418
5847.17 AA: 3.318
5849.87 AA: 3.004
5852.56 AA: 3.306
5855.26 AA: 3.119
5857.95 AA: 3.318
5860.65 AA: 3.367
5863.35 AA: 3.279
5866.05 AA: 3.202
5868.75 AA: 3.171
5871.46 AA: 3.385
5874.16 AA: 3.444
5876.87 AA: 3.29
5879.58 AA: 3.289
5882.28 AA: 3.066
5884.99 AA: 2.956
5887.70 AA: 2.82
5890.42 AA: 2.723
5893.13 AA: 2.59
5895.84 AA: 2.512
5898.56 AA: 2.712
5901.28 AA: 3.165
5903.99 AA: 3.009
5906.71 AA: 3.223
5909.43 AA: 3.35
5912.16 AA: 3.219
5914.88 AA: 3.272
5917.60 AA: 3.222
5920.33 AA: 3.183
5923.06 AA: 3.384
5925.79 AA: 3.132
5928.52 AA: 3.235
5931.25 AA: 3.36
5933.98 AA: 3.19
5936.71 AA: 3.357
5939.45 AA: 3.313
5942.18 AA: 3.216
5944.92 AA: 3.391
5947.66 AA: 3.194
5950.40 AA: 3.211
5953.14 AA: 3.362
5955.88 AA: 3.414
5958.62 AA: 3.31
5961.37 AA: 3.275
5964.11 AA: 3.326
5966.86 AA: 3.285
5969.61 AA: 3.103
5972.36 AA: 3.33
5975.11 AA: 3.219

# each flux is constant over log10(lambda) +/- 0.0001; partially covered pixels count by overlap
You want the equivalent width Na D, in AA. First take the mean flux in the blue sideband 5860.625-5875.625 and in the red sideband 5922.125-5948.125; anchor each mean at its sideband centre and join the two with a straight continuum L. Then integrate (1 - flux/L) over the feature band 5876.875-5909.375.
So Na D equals 3.4 AA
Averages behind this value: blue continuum 3.3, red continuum 3.28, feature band 2.95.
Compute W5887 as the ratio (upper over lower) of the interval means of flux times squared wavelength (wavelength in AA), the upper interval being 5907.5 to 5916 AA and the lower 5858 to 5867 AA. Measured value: 1.01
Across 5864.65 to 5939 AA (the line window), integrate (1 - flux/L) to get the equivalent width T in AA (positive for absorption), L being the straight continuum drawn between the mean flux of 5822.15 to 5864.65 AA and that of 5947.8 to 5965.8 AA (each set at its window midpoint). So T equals 4.3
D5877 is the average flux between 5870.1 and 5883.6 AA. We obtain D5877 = 3.3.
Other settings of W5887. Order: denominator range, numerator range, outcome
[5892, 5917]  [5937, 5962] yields 1.11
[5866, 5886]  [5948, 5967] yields 1.05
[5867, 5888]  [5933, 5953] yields 1.05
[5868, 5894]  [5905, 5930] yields 1.07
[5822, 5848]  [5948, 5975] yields 1.01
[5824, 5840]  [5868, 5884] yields 0.98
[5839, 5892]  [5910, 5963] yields 1.04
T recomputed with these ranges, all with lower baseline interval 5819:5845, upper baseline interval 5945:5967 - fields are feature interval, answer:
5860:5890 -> 1.6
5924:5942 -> 0.3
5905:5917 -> 0.3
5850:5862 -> 0.5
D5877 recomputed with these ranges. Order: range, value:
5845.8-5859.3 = 3.21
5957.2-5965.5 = 3.3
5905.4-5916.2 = 3.26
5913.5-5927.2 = 3.24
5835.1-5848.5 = 3.46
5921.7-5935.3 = 3.26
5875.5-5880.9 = 3.29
